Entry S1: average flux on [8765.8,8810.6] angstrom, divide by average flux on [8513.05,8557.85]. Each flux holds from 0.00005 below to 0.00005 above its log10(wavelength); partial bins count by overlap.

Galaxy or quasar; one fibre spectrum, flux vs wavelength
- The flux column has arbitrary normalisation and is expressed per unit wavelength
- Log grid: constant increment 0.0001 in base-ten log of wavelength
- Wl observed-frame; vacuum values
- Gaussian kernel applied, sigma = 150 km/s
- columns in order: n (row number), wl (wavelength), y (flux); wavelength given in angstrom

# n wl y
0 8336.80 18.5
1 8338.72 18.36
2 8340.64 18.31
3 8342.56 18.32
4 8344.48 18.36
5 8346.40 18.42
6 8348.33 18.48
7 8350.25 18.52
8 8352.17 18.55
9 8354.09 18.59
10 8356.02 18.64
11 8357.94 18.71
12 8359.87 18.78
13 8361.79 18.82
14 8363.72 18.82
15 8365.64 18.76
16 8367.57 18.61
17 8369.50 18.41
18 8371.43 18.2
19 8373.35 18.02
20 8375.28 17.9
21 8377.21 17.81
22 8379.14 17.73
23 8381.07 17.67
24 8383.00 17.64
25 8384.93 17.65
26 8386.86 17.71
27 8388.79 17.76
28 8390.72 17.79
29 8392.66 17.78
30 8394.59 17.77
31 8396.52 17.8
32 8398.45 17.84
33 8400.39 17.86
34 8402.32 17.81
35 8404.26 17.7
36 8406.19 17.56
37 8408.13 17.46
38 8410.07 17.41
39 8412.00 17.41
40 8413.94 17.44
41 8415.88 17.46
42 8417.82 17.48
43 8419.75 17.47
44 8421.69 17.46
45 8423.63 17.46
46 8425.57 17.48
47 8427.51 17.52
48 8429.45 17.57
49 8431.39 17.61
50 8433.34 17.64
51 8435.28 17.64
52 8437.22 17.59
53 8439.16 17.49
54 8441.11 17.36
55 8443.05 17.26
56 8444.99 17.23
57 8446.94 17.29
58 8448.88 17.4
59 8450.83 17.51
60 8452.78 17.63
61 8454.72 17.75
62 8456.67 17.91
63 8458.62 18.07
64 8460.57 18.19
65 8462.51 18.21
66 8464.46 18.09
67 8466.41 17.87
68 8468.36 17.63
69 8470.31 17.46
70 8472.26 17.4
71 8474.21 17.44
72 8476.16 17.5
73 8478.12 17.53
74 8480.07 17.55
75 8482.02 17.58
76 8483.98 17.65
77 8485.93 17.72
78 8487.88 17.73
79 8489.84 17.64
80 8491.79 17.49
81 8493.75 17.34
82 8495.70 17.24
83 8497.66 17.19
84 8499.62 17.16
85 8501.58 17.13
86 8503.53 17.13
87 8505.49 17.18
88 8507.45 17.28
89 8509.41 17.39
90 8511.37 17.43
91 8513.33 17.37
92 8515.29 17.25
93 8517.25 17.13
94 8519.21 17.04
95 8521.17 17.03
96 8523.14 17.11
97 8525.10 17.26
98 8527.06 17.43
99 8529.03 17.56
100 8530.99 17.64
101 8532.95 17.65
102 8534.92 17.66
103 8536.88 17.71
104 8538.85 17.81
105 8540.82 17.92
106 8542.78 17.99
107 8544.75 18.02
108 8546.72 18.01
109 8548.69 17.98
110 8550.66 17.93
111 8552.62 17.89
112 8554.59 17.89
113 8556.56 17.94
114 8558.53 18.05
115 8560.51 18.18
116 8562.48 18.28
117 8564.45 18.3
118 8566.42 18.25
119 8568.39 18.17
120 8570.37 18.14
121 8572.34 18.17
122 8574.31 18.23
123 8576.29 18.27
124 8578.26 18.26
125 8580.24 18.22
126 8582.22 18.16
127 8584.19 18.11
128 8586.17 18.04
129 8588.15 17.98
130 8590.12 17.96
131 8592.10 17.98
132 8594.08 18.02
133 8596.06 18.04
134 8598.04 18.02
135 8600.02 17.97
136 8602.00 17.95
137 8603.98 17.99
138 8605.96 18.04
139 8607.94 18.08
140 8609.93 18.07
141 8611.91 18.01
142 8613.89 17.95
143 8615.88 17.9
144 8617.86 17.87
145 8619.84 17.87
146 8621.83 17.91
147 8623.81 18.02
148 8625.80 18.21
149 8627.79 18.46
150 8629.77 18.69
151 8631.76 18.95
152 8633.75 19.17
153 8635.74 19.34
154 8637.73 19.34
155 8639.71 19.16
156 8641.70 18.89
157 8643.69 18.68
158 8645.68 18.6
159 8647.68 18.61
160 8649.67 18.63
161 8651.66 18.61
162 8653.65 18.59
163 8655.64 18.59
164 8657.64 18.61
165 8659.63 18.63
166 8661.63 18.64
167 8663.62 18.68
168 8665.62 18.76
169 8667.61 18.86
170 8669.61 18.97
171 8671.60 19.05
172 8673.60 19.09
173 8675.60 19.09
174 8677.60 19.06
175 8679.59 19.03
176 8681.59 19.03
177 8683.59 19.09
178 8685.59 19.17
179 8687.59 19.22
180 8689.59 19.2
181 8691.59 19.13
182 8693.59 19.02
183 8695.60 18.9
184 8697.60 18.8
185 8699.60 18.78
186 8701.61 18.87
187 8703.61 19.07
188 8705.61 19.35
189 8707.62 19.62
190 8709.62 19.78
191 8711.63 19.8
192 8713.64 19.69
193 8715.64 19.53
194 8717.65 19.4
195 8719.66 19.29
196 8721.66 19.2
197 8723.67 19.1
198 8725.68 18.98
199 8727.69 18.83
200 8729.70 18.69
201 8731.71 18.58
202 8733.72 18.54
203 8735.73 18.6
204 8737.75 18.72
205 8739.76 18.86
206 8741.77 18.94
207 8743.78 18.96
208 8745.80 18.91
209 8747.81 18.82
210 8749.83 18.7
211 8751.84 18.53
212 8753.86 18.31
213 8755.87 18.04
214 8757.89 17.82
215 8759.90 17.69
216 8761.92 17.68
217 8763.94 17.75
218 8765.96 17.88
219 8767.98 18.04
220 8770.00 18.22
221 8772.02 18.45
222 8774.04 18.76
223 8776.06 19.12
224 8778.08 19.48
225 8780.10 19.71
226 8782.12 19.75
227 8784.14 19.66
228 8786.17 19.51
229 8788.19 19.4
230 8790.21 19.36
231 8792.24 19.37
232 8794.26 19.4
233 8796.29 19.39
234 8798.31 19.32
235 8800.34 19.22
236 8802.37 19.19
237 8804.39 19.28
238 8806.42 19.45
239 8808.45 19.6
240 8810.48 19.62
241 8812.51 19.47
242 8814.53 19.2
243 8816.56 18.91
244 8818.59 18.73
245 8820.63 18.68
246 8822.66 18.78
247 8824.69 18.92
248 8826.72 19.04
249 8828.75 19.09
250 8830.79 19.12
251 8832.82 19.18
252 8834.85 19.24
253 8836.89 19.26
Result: 1.09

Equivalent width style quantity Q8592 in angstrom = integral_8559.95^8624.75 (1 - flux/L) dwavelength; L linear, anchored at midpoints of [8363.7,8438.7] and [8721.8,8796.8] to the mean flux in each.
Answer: 0.8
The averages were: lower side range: 17.7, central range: 18.1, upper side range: 18.8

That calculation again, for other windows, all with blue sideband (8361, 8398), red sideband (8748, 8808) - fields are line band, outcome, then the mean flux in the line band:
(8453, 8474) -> 0.42 angstrom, 17.8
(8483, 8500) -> 0.73 angstrom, 17.5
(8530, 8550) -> 0.57 angstrom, 17.8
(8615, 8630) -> 0.36 angstrom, 18.1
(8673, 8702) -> -0.58 angstrom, 19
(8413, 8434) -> 0.71 angstrom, 17.5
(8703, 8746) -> -0.86 angstrom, 19.1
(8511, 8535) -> 1.29 angstrom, 17.3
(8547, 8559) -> 0.29 angstrom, 18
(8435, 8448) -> 0.54 angstrom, 17.4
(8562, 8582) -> 0.22 angstrom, 18.2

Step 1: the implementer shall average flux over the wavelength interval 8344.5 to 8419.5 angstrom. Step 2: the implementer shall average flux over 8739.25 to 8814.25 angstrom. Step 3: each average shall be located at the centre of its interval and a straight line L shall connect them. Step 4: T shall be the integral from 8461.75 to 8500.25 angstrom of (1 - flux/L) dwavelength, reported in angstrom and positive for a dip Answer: 1.4 angstrom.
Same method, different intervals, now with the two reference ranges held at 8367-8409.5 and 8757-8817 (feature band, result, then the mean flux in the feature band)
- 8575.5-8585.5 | 0.10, 18.2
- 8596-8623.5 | 0.75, 18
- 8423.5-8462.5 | 0.84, 17.6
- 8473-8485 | 0.37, 17.5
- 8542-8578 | 0.46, 18.1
